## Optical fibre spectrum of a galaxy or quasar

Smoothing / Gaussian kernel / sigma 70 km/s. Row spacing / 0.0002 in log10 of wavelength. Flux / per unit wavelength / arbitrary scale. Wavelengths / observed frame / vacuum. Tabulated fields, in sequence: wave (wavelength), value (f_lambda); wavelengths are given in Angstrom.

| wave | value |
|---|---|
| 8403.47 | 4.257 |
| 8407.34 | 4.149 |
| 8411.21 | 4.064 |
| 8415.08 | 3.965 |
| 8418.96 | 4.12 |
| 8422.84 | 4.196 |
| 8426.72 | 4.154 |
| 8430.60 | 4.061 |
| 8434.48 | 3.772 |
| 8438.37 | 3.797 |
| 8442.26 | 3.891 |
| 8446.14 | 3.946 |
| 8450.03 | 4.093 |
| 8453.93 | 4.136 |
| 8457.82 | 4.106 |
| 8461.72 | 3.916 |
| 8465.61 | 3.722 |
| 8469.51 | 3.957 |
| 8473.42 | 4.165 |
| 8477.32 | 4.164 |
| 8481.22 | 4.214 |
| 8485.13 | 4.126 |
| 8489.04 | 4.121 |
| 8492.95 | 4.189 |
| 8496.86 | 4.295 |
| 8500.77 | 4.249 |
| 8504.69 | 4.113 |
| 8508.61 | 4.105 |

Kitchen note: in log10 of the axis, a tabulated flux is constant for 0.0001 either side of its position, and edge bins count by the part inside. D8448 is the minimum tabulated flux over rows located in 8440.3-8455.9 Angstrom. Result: 3.891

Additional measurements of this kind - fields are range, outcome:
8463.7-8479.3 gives 3.722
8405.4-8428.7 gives 3.965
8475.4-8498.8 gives 4.121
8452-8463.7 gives 3.916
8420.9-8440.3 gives 3.772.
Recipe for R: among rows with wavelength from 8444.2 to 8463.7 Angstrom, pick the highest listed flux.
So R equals 4.136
